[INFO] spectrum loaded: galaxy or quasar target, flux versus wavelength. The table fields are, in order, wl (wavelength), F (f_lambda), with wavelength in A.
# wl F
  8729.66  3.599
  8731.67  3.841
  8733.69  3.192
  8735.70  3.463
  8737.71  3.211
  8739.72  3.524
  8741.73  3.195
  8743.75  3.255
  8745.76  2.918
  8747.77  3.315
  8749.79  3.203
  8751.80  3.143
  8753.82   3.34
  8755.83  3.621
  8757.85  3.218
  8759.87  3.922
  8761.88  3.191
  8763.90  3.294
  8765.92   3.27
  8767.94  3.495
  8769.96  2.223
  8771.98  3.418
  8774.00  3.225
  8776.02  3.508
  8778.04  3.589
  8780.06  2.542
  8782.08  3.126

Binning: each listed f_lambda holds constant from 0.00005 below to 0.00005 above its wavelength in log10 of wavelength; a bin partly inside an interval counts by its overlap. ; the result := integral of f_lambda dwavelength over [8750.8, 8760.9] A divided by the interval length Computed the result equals 3.45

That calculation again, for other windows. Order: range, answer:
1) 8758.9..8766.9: 3.42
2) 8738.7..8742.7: 3.36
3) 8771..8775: 3.32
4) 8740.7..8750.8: 3.18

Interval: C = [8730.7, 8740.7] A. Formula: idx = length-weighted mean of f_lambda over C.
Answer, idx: 3.44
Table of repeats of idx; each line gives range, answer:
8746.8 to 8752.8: 3.22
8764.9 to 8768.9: 3.38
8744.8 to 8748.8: 3.12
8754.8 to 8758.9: 3.42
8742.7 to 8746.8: 3.09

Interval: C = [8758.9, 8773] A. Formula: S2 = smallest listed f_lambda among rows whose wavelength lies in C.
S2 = 2.223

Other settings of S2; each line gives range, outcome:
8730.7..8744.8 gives 3.192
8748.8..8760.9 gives 3.143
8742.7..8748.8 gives 2.918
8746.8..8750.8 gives 3.203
